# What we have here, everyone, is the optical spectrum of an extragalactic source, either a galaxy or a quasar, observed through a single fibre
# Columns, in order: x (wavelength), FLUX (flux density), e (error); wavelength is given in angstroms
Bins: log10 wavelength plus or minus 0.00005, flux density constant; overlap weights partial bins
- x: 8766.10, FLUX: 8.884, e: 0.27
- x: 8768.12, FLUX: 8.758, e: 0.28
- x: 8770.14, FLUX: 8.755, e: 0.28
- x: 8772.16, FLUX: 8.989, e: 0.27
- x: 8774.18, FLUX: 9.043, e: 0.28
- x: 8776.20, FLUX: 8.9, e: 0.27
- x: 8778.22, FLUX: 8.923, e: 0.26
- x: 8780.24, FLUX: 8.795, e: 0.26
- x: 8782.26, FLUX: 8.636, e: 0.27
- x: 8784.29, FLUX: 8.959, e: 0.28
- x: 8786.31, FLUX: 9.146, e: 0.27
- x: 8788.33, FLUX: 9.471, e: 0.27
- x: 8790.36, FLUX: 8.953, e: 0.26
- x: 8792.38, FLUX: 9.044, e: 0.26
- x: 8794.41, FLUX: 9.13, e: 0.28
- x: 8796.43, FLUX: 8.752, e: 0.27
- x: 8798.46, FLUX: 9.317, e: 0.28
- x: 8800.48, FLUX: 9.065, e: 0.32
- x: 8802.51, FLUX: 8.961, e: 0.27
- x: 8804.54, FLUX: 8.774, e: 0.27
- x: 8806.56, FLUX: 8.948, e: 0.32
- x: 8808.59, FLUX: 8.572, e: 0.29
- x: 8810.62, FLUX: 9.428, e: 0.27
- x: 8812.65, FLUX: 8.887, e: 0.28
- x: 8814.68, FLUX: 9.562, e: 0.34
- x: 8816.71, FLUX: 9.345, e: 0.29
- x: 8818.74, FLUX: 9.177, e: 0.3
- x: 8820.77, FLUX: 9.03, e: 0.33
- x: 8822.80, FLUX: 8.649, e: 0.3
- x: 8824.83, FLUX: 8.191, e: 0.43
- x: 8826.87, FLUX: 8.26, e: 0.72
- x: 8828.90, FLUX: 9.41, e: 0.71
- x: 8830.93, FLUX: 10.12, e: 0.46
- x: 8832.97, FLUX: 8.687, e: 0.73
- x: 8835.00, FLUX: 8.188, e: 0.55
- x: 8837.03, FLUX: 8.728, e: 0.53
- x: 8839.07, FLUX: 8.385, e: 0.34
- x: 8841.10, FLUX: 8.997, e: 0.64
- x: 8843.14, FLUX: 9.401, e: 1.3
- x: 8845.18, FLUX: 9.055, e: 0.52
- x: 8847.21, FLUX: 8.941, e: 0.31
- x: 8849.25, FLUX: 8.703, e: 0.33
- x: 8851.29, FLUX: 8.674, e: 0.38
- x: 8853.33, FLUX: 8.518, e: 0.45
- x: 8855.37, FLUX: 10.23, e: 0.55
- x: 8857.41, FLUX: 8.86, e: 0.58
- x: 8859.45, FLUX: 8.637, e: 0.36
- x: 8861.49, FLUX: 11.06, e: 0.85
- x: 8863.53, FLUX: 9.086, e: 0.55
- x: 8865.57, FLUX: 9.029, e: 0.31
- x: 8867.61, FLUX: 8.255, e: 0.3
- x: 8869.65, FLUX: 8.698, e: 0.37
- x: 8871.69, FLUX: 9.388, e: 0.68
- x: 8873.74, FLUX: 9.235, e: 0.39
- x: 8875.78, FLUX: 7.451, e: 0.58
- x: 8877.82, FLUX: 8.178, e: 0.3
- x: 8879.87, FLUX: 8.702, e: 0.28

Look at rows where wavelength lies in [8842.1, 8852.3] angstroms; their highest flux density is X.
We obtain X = 9.401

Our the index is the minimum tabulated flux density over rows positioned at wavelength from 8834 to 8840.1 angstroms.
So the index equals 8.188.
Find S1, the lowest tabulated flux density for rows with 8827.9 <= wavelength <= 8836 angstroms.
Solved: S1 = 8.188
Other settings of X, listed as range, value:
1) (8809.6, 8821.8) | 9.562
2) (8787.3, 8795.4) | 9.471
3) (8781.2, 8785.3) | 8.959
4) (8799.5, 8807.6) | 9.065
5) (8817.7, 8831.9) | 10.12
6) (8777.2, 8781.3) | 8.923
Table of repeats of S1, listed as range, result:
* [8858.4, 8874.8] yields 8.255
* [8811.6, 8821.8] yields 8.887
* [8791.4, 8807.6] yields 8.752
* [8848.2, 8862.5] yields 8.518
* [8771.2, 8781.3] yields 8.795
